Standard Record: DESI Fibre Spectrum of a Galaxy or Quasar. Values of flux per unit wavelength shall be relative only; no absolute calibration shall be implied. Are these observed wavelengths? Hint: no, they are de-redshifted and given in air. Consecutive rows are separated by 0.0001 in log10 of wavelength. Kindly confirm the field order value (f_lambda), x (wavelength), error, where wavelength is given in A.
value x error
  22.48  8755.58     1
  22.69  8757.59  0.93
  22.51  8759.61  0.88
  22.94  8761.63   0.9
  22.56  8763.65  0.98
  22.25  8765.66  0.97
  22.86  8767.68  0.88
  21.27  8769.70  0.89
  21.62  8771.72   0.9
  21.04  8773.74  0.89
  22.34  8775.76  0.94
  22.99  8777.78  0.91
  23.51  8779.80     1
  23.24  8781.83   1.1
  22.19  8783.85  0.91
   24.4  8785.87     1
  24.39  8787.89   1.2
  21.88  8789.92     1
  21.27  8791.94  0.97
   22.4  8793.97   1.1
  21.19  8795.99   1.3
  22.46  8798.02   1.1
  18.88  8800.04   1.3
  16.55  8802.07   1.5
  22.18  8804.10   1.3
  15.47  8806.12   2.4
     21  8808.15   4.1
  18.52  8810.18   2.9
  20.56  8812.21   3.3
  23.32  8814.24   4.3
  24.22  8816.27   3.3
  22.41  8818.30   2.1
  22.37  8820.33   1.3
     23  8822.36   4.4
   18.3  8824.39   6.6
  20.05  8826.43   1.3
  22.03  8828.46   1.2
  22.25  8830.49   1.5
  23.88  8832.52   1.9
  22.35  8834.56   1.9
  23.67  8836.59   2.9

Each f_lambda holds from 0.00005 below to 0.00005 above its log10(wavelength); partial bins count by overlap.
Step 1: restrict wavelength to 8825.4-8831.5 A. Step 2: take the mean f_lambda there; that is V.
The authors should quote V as 21.4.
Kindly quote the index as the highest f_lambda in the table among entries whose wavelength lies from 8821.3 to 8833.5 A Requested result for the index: 23.88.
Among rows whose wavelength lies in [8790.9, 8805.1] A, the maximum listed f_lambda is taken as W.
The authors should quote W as 22.46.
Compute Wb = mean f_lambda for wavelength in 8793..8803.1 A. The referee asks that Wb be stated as 20.3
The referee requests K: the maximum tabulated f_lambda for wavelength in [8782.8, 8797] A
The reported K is 24.4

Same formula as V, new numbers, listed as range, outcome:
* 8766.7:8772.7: 21.9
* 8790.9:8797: 21.6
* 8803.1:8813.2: 19.5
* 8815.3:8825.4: 22.1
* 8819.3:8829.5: 21.2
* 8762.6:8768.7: 22.6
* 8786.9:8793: 22.5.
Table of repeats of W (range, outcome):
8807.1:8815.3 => 23.32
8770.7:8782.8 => 23.51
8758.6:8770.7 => 22.94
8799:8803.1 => 18.88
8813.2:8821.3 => 24.22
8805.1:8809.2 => 21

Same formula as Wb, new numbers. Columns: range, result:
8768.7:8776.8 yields 21.6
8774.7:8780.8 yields 22.9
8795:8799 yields 21.8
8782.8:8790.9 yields 23.2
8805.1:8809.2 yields 18.3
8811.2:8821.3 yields 22.6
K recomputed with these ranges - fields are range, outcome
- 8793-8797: 22.4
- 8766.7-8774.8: 22.86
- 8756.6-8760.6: 22.69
